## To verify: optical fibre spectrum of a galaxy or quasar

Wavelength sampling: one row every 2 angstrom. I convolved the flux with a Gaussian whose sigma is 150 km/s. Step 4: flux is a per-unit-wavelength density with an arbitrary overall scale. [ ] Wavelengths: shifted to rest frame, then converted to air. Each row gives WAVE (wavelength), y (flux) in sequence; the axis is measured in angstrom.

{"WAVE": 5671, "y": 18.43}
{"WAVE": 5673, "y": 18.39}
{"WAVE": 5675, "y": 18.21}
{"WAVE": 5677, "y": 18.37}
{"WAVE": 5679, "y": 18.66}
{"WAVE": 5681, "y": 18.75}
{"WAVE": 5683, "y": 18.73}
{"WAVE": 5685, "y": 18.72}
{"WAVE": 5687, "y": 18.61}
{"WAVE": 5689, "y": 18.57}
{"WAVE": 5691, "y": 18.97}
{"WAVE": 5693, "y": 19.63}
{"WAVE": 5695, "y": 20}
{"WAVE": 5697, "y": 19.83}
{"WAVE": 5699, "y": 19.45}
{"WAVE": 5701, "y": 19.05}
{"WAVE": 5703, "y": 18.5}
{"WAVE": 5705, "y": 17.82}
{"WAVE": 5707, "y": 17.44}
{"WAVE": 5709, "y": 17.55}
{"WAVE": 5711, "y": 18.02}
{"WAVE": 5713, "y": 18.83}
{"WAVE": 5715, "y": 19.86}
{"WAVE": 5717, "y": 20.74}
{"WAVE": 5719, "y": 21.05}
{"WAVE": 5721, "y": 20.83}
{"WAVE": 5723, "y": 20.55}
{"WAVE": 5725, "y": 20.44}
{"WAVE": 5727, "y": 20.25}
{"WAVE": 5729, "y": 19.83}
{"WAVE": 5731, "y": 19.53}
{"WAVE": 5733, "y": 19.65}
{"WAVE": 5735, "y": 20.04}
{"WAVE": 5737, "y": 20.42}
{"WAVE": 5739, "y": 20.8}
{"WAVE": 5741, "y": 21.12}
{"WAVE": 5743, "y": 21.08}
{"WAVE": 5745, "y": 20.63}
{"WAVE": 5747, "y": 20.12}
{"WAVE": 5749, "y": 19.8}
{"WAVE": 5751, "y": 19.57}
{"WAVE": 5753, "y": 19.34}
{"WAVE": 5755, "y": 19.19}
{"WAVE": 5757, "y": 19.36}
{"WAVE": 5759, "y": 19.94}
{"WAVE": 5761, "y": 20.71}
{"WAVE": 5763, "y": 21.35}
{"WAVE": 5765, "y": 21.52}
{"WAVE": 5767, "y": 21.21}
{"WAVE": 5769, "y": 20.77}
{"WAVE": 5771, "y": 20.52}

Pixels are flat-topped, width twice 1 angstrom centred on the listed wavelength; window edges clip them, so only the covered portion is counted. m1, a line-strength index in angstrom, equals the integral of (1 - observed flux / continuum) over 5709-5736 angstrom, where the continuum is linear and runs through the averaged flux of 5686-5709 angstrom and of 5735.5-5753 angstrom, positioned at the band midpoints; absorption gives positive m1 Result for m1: -0.3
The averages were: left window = 18.8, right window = 20.4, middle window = 19.9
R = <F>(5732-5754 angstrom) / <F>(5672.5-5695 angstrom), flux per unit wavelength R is 1.1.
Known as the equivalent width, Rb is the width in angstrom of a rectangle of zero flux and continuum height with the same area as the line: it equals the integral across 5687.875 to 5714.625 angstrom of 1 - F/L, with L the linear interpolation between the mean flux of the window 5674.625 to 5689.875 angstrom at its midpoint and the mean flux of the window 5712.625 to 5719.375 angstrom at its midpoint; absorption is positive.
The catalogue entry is 0.9 angstrom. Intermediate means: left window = 18.6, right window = 20.2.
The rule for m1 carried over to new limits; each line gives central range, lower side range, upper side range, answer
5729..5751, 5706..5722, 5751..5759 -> -1.02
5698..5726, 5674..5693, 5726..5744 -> 0.41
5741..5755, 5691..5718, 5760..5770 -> 0.28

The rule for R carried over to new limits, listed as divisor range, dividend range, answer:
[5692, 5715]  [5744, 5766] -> 1.07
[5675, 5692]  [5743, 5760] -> 1.06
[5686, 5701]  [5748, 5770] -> 1.05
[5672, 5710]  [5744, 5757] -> 1.06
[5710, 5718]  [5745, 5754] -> 1.02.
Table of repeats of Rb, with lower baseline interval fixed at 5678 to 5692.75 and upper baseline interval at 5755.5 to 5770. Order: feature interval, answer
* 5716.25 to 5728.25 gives -0.6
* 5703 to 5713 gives 0.7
